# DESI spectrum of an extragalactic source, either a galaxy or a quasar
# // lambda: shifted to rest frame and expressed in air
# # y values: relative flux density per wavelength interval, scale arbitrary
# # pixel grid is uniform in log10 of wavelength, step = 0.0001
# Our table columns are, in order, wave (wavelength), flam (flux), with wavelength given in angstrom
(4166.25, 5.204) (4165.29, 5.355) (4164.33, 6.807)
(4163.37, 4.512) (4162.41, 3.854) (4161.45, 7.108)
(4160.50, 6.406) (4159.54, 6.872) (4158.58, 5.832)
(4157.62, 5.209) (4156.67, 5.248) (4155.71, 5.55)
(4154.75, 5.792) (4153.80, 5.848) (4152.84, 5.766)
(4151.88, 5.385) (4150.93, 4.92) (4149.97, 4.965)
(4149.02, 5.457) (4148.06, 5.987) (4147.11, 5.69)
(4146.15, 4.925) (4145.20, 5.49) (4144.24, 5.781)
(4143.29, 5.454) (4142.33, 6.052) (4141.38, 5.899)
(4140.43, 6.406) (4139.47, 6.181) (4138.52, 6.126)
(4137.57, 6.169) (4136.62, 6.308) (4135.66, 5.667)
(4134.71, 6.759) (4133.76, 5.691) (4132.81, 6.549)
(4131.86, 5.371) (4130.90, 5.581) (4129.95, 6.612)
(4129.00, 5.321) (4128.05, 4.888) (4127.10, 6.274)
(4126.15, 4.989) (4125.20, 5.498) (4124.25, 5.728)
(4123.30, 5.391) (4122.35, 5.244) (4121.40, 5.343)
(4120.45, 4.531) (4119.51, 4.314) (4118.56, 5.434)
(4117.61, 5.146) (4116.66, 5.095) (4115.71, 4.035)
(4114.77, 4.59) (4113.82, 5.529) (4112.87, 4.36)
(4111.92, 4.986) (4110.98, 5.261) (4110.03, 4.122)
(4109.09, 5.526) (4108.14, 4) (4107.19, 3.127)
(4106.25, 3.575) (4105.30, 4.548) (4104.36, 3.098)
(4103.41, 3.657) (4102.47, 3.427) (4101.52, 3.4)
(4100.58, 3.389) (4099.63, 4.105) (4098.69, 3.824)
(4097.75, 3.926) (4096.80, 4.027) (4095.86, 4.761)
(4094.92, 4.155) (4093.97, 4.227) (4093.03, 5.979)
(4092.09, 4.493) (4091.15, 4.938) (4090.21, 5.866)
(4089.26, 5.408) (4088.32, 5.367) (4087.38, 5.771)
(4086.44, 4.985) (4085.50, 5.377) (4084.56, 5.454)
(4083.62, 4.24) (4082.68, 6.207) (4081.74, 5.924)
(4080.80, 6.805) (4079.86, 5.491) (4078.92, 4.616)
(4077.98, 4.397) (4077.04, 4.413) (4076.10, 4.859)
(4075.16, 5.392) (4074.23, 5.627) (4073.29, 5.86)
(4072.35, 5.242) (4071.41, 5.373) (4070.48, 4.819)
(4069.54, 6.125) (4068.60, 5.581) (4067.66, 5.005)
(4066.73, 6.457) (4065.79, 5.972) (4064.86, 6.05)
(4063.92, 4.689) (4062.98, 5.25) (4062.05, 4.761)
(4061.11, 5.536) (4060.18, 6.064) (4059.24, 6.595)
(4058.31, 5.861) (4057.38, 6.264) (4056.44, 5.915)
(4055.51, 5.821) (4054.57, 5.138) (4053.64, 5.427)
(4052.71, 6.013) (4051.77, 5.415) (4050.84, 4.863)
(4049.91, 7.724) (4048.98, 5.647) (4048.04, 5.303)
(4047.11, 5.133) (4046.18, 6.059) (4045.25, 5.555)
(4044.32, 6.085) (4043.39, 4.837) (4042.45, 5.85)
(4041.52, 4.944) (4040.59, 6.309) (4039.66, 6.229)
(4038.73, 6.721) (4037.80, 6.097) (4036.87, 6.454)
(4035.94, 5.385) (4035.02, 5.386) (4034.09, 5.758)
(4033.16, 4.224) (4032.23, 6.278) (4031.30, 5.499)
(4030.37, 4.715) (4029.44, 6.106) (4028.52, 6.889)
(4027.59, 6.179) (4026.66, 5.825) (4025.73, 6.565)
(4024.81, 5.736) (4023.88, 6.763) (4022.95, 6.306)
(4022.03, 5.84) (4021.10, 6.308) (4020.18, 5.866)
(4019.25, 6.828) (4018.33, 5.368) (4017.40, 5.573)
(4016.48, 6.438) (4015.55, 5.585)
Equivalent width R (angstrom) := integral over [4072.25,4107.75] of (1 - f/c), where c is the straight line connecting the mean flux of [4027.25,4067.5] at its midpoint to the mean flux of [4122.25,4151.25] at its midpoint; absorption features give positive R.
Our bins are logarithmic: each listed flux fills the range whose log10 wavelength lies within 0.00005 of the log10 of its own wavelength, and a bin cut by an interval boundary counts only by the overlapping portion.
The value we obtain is 6.3 angstrom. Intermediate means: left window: 5.75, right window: 5.73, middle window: 4.73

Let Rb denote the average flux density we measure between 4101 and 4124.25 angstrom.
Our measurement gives 4.51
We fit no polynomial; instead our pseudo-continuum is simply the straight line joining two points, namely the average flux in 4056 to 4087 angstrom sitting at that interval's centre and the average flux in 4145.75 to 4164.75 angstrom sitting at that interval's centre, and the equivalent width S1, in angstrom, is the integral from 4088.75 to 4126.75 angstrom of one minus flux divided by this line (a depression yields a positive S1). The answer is 6.6 angstrom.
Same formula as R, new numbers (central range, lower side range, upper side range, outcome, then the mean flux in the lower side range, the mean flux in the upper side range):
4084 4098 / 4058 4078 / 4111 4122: 0.5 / 5.47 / 4.87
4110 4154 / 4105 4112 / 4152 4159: -4.5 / 4.36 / 5.59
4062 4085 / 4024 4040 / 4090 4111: -2.5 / 5.9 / 4.19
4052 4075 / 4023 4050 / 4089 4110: -2.2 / 5.85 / 4.23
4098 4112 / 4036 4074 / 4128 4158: 4.3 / 5.72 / 5.73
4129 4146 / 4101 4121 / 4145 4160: -2.8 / 4.37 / 5.56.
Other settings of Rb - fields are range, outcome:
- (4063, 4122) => 4.88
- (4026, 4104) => 5.37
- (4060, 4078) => 5.39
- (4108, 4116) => 4.76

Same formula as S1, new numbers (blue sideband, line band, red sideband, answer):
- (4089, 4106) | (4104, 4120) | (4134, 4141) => 1.5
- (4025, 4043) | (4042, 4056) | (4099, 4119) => -0.3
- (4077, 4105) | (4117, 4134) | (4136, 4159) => -0.4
